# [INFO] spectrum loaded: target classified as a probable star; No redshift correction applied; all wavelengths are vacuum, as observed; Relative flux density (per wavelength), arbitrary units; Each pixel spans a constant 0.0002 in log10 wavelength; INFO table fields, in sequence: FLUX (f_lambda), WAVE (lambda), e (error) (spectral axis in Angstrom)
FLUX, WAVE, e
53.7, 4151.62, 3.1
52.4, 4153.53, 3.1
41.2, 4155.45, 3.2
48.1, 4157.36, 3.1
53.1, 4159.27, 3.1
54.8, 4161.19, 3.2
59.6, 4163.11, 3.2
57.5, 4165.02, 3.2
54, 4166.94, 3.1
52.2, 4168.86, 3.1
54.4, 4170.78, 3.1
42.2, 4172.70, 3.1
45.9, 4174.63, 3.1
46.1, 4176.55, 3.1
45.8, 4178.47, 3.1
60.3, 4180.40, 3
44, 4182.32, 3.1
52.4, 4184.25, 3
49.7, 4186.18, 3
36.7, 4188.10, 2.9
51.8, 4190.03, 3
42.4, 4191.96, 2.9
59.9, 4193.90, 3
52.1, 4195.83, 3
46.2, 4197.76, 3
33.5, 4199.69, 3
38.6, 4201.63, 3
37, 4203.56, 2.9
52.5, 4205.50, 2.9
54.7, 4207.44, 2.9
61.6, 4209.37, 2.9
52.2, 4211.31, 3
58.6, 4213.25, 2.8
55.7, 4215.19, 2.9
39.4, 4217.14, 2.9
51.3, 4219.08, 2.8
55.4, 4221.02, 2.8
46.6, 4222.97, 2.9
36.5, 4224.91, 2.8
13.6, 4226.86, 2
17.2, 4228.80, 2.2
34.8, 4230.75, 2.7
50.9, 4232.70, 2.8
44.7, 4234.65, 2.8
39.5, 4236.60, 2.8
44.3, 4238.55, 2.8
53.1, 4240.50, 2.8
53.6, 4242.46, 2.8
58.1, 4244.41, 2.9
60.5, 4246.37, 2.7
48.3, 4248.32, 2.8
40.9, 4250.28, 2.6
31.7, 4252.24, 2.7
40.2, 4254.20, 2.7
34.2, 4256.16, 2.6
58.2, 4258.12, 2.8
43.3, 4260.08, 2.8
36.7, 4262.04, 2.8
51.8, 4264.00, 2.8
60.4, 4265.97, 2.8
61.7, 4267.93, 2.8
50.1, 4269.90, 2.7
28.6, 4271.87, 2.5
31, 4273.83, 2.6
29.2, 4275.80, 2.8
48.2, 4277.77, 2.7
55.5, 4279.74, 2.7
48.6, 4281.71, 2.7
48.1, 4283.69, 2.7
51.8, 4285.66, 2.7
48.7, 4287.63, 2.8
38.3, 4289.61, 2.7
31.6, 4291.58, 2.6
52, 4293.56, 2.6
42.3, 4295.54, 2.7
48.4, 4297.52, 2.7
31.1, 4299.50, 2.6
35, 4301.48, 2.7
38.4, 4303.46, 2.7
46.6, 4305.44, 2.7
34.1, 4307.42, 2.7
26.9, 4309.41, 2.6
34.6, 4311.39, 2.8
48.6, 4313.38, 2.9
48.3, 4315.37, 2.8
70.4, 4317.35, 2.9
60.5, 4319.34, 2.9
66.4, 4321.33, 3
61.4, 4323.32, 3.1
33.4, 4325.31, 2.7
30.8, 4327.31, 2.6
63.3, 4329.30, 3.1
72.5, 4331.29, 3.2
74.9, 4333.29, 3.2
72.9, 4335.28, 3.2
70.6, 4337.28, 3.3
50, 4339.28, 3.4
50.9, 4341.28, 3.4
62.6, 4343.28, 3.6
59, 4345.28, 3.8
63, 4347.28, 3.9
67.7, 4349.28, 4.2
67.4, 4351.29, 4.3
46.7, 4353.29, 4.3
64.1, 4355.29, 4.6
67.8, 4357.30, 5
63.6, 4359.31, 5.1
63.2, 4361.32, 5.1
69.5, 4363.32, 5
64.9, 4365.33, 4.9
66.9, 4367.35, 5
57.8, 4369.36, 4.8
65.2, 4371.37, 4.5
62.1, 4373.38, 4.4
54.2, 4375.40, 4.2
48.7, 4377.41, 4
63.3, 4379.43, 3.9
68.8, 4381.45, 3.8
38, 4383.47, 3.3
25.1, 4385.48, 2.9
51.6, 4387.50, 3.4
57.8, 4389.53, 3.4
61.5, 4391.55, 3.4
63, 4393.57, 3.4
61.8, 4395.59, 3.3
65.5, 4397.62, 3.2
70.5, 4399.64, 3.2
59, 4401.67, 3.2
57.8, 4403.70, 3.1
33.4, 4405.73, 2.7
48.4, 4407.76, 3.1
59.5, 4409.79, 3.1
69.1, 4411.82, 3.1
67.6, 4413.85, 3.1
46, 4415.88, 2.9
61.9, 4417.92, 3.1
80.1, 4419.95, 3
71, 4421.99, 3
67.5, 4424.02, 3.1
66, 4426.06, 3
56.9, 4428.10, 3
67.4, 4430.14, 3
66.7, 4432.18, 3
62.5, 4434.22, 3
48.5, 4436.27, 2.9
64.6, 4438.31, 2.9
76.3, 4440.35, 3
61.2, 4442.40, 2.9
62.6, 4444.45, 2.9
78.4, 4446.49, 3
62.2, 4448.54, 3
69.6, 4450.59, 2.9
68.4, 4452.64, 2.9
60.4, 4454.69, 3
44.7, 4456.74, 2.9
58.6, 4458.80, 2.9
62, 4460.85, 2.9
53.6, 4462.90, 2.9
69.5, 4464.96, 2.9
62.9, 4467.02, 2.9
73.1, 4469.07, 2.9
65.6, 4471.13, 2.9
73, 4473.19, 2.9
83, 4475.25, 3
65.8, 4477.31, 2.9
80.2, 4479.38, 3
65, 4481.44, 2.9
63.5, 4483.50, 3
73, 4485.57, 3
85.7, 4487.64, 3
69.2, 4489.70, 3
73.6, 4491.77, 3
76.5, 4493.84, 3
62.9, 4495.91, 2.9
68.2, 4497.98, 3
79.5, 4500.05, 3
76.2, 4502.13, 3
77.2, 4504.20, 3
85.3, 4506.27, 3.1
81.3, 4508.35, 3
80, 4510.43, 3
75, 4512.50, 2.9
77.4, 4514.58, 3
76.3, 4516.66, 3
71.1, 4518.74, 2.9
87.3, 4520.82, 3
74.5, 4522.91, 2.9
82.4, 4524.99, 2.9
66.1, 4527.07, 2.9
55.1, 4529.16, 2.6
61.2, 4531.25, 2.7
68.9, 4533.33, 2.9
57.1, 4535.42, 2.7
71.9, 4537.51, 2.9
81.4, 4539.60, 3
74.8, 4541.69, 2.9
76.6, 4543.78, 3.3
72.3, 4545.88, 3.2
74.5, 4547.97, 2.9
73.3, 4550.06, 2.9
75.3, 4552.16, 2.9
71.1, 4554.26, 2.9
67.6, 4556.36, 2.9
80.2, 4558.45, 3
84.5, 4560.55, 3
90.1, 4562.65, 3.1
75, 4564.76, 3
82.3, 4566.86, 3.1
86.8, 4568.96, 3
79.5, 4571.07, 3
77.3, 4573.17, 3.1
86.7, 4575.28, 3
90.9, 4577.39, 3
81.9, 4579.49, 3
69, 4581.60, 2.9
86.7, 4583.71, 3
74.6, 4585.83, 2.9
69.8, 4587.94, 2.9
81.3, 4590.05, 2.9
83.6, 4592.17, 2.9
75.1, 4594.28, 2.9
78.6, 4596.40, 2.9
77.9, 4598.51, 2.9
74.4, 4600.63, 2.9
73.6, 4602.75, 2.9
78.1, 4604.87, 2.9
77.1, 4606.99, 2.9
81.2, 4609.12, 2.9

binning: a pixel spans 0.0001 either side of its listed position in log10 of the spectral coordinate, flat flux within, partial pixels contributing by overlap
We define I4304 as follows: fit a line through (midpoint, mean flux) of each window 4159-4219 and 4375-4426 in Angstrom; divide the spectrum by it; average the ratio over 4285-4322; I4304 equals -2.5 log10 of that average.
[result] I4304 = 0.21 mag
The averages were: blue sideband 49.8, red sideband 58.3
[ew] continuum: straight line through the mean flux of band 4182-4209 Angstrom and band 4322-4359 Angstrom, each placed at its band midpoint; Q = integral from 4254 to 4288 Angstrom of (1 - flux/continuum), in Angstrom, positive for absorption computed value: 4.9 Angstrom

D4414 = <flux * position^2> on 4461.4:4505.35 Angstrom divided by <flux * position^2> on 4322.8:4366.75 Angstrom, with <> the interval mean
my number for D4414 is 1.2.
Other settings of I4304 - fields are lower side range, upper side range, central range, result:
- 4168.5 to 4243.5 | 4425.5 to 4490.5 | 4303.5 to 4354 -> 0.02 mag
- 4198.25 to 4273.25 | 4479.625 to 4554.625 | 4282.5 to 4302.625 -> 0.19 mag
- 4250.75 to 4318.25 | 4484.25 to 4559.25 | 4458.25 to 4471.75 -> 0.05 mag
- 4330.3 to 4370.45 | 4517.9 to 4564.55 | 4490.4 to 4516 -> -0.06 mag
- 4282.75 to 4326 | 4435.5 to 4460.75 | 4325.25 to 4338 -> -0.25 mag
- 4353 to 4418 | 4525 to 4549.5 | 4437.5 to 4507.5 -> -0.07 mag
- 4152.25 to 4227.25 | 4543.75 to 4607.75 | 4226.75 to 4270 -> 0.18 mag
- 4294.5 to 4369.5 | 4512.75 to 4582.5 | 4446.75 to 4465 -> 0.10 mag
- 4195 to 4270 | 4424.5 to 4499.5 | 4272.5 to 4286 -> 0.15 mag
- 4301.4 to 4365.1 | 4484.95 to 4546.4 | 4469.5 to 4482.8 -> -0.03 mag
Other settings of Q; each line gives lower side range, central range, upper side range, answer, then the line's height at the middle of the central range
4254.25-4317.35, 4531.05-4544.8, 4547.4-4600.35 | 0.7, 74.5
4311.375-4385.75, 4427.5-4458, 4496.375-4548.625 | 1.7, 67.1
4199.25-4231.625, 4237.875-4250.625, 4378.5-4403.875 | -1.7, 45.9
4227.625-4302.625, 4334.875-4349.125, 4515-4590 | -2.3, 52.7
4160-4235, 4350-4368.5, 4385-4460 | -2.1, 57.3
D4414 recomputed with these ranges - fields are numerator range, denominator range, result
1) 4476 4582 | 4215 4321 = 1.92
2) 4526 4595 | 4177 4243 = 1.94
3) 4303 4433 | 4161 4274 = 1.33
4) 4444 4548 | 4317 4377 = 1.24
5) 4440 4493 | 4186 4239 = 1.70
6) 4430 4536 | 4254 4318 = 1.73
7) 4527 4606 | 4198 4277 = 1.97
